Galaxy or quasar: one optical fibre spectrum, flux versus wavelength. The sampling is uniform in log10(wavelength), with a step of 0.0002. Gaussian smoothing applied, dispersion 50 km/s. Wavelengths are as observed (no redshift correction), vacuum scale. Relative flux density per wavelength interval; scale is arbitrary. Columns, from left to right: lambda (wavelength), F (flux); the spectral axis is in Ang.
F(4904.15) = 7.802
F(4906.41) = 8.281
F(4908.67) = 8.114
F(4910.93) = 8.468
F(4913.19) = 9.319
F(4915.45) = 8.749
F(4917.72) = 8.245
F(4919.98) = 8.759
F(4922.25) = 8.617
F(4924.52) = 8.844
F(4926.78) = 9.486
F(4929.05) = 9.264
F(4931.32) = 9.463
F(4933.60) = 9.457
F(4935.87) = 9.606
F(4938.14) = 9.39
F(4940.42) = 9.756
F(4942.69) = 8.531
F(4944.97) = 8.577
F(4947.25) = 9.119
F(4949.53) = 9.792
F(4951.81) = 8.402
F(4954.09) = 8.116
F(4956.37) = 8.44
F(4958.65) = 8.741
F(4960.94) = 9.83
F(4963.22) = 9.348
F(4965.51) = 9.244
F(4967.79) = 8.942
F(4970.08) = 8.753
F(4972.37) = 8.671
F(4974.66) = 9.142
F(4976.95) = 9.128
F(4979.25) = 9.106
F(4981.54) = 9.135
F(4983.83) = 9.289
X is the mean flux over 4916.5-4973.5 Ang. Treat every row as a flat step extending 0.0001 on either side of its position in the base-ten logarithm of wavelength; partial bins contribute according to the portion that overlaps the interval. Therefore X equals 9.02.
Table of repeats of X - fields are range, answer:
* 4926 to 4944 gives 9.36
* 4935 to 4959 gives 8.95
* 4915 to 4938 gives 9.07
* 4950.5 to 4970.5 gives 8.88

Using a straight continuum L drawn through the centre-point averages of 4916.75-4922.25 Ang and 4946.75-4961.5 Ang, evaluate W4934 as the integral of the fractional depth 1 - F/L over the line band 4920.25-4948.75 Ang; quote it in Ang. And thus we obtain -1.6 Ang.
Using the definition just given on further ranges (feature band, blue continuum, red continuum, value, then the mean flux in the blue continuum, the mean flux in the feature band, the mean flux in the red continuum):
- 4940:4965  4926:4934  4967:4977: 0.49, 9.4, 8.95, 8.9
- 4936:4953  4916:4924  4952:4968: -0.62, 8.57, 9.11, 8.92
